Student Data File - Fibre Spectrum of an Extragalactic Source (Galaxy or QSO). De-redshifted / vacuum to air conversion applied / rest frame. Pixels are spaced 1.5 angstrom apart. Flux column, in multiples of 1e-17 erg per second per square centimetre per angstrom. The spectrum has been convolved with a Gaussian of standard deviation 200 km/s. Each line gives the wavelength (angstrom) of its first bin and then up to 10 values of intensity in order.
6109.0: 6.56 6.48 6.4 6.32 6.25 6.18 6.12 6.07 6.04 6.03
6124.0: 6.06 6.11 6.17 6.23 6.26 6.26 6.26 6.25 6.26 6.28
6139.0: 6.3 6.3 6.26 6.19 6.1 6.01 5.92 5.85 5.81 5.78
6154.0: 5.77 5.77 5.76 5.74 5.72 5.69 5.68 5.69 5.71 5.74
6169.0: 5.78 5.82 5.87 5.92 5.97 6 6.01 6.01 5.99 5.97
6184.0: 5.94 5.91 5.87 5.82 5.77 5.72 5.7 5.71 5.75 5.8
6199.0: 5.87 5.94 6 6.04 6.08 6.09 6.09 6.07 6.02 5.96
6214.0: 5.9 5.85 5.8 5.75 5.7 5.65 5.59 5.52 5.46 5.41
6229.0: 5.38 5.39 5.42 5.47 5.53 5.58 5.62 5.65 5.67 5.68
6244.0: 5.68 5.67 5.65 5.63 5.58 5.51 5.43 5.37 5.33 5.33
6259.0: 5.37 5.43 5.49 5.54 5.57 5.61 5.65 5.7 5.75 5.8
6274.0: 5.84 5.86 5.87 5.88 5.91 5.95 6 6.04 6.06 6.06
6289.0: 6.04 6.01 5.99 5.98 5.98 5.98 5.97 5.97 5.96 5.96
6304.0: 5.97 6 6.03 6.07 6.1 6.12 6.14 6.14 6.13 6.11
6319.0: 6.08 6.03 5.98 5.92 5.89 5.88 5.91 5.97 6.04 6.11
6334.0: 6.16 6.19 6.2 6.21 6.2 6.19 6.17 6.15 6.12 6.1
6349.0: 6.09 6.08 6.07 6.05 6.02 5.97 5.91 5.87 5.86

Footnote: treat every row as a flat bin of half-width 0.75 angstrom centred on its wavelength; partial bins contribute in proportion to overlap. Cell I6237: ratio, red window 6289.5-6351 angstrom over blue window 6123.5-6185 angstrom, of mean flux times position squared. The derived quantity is 1.1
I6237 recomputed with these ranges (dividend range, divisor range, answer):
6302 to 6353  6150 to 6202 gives 1.09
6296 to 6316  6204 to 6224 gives 1.06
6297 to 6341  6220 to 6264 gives 1.12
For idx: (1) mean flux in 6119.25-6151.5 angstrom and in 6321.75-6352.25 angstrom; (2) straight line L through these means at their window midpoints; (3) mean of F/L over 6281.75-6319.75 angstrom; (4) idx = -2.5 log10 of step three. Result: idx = 0.01 mag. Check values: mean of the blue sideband 6.14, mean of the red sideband 6.08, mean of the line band 6.03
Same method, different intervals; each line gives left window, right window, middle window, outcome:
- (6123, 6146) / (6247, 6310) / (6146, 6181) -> 0.05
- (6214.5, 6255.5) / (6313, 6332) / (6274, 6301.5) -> -0.02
